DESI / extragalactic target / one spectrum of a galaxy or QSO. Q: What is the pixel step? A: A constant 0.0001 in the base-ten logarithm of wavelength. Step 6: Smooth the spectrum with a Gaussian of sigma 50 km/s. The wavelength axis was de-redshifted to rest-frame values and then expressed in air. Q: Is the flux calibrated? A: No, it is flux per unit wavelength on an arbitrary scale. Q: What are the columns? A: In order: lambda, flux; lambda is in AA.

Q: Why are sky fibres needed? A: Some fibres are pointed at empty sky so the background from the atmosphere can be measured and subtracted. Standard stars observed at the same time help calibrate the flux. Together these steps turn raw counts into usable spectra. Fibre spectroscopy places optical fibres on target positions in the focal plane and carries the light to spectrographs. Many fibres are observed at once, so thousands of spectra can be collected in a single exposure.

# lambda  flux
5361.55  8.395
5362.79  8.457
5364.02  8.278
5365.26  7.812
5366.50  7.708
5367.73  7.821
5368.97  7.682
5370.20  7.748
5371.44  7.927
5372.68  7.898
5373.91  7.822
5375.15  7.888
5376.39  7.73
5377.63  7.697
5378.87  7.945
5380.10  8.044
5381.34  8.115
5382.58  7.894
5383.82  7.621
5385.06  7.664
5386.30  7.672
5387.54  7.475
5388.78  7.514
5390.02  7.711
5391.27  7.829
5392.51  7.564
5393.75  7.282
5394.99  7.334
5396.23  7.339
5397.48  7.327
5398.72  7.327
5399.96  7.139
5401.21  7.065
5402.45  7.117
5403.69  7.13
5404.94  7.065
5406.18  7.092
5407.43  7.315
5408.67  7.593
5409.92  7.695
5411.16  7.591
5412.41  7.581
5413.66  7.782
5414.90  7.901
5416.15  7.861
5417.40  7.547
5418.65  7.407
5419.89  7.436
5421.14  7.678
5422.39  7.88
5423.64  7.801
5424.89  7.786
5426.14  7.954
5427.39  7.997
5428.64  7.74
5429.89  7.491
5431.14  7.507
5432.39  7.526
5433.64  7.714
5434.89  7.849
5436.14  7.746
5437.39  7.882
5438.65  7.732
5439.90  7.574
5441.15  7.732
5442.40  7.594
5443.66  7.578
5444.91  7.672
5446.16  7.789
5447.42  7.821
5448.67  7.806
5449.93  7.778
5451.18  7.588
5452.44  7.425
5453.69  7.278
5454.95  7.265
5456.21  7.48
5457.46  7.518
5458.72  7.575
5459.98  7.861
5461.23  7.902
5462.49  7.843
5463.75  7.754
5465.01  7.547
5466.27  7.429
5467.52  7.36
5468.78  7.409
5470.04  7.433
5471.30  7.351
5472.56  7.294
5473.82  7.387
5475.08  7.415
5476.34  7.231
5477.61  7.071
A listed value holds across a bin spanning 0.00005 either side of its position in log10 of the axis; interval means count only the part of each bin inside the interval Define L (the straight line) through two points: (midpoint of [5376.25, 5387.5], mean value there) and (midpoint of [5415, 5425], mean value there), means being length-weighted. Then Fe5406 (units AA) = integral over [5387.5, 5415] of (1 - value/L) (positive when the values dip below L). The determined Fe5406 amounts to 1.16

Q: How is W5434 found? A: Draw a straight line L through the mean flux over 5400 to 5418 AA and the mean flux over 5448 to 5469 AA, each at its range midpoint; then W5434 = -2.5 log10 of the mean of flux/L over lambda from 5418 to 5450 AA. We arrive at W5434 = -0.03 mag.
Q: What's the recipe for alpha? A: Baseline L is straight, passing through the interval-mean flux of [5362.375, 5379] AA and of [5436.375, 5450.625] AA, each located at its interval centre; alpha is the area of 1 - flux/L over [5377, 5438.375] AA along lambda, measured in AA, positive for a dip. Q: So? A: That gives 1.59 AA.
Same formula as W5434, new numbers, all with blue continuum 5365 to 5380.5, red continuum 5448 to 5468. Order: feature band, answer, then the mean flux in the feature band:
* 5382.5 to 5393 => 0.02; 7.65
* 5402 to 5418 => 0.03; 7.49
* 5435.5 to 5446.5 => -0.01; 7.7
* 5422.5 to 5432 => -0.01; 7.75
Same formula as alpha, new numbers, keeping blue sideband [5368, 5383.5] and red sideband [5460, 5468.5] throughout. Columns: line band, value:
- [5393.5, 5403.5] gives 0.7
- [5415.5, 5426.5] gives 0.1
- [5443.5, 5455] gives 0.1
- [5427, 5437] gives 0.0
